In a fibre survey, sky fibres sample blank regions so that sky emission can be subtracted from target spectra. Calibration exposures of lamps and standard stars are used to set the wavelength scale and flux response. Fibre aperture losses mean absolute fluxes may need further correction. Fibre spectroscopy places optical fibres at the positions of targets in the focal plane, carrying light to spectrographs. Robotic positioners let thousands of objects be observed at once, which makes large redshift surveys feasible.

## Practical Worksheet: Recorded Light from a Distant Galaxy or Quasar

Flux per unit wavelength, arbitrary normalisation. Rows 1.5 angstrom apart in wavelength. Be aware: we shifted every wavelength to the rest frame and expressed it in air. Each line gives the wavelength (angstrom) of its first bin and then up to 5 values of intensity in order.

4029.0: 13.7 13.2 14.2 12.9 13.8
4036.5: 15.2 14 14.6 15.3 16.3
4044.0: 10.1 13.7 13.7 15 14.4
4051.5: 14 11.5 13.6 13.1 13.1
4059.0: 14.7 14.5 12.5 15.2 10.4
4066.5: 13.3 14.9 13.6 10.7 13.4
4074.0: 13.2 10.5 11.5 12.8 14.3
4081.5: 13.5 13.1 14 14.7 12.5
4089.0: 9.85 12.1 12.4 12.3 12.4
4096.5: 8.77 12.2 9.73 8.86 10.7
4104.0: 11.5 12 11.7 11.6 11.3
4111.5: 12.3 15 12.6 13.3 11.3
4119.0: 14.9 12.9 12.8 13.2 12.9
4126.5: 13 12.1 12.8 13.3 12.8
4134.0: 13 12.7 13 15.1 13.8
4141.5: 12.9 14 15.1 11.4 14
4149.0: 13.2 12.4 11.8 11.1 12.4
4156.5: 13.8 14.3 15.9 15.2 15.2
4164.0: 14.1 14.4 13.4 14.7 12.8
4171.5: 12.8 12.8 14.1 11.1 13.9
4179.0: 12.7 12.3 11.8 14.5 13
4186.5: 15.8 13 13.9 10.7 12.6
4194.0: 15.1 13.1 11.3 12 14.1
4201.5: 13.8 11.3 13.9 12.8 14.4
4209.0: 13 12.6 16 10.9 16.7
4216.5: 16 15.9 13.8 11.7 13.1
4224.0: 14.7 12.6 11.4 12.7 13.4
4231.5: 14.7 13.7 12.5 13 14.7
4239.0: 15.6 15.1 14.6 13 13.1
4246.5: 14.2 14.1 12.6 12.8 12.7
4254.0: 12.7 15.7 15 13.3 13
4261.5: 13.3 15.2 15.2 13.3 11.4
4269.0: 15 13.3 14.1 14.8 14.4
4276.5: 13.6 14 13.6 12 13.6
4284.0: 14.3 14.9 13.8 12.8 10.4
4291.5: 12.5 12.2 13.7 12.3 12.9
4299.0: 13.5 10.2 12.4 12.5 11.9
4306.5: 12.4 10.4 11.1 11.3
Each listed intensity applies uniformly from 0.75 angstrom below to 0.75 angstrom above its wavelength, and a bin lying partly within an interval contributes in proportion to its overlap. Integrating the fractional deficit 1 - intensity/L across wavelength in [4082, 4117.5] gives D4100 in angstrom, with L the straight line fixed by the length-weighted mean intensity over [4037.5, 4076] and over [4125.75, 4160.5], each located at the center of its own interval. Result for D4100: 3.7 angstrom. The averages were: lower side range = 13.5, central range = 11.9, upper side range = 13.2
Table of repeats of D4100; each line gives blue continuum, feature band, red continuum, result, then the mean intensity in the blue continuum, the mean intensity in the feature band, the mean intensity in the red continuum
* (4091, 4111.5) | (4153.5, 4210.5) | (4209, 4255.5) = -2.8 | 11.2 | 13.4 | 13.7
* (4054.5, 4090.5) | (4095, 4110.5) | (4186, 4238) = 2.6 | 13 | 10.9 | 13.4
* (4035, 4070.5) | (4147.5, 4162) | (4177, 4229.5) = 0.1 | 13.7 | 13.4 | 13.3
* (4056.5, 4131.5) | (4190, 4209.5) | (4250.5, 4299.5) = 0.2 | 12.5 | 12.9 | 13.5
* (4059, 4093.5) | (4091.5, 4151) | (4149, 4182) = 2.7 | 12.9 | 12.5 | 13.4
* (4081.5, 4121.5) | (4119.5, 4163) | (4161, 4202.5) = -2.1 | 12.1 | 13.3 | 13.3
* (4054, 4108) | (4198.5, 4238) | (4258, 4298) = -1.3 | 12.4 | 13.6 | 13.4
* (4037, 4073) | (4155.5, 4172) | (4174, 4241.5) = -0.9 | 13.6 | 14.2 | 13.4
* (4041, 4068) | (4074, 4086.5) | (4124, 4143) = 0.4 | 13.6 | 13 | 13.2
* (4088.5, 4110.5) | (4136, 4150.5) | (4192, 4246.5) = -1.8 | 11.2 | 13.5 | 13.6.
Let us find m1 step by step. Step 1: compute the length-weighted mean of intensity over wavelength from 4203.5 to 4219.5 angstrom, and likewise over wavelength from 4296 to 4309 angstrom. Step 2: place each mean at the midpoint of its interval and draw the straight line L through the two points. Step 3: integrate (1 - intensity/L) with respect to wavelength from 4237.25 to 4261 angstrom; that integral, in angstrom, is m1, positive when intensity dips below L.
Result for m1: -1.1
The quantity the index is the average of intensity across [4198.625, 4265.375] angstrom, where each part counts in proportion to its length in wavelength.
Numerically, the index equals 13.7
